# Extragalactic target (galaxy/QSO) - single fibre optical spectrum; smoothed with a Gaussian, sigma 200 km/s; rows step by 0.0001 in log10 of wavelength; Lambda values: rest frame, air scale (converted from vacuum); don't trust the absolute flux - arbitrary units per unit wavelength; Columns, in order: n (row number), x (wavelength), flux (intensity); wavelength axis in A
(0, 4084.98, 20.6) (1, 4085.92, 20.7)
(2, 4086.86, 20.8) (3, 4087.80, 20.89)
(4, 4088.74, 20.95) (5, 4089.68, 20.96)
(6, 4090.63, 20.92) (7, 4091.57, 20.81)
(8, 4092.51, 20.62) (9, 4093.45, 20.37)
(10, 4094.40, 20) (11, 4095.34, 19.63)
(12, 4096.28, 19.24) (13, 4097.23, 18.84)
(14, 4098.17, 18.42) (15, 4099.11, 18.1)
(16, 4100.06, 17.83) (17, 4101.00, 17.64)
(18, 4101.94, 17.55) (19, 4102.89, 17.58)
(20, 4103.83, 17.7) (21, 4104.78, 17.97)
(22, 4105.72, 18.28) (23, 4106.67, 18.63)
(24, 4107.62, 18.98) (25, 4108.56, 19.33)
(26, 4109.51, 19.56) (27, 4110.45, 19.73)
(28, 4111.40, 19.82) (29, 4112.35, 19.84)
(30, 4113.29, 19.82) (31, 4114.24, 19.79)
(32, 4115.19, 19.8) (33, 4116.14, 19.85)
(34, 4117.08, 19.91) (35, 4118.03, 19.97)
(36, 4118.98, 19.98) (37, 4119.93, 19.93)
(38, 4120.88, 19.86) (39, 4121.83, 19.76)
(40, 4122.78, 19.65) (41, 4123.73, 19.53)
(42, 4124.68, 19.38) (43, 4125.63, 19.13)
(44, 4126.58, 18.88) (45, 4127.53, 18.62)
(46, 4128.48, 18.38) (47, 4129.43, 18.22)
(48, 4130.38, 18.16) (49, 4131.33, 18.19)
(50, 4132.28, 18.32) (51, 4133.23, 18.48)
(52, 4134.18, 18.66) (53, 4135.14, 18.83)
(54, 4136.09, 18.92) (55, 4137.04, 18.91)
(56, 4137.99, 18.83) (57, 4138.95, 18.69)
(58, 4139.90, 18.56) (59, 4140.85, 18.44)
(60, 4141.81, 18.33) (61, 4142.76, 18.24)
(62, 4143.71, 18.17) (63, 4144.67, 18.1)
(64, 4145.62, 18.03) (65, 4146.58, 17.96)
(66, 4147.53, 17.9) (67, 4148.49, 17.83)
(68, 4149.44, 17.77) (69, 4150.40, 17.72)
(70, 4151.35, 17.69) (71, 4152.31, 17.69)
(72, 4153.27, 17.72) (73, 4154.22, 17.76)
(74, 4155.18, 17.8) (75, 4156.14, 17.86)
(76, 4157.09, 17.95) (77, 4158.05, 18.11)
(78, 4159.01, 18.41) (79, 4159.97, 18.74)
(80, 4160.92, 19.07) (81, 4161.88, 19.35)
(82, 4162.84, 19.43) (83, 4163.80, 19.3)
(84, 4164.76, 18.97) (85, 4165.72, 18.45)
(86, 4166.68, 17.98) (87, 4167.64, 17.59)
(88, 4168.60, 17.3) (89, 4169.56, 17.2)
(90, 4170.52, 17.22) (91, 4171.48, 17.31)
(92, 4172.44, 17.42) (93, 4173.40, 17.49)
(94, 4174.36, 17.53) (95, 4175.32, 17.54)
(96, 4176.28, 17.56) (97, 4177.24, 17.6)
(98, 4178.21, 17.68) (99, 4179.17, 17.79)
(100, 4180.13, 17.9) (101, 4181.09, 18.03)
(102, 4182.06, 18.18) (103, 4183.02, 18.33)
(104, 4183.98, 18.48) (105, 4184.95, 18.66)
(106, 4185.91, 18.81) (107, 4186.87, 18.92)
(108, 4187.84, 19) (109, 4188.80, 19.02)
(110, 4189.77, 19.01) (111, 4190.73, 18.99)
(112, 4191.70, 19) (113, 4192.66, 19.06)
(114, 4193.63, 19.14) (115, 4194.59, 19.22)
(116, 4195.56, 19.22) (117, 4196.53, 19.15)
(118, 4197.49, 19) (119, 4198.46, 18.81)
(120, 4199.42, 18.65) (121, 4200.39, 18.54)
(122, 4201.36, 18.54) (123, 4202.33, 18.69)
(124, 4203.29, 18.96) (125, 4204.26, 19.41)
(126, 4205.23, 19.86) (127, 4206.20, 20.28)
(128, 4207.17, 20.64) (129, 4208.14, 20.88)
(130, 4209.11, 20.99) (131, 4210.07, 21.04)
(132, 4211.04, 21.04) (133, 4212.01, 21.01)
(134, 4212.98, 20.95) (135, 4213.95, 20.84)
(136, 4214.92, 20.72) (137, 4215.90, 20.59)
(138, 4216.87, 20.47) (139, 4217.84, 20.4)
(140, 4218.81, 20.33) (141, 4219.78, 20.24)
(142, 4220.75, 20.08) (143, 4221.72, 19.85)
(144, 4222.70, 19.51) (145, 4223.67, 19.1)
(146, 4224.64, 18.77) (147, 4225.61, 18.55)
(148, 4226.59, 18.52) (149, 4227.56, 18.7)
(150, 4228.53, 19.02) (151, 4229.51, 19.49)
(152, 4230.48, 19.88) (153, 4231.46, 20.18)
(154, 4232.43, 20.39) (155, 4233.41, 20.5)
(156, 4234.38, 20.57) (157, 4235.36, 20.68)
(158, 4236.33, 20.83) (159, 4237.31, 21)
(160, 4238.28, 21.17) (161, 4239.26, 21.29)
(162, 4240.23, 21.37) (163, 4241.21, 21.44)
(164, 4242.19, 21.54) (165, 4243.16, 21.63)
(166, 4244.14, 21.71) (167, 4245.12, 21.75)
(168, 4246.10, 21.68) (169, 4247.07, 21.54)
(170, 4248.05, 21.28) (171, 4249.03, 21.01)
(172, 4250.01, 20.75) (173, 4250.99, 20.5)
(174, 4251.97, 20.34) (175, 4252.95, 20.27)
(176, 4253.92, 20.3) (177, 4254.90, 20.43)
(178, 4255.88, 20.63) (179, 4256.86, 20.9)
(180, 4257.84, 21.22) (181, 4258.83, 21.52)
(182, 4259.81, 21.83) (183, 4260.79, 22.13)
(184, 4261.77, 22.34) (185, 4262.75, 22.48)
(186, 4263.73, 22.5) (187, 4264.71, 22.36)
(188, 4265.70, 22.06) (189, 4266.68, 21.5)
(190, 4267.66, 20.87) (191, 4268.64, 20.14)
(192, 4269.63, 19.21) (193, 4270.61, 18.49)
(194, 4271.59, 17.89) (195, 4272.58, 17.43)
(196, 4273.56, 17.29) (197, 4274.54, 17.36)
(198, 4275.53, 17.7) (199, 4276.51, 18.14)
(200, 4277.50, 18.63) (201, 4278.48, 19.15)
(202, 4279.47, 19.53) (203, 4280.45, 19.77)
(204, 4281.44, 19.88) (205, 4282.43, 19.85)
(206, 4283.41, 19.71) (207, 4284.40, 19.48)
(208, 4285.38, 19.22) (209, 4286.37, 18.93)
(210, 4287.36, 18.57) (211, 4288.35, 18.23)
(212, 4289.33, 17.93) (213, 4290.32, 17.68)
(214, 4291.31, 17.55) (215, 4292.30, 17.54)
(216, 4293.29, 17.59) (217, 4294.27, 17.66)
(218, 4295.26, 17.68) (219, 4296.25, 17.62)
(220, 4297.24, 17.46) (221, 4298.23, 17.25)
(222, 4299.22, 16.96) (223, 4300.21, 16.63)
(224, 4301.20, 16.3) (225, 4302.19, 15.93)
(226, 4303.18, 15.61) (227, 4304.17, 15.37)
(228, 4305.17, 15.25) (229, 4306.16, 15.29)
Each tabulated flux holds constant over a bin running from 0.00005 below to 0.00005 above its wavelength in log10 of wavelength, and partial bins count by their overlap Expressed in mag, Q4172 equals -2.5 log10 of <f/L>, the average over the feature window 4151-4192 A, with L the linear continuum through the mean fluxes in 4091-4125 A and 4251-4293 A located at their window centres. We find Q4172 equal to 0.07 mag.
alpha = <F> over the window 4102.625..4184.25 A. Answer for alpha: 18.5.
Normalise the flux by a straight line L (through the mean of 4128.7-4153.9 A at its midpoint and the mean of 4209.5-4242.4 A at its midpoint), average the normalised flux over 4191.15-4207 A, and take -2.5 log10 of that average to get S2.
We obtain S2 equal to 0.03 mag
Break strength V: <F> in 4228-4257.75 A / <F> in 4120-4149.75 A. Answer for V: 1.12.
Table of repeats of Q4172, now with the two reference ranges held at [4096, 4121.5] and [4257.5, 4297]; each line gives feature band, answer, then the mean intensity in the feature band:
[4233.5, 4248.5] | -0.11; 21.3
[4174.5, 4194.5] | 0.04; 18.4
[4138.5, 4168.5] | 0.05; 18.2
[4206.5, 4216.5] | -0.09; 20.8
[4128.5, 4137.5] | 0.03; 18.5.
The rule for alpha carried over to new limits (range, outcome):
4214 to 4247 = 20.4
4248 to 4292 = 19.9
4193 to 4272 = 20.4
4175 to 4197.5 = 18.6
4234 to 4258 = 21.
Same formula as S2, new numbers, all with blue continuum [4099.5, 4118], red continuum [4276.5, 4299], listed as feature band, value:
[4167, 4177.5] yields 0.08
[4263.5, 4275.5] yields -0.06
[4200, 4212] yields -0.07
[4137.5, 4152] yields 0.04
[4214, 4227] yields -0.07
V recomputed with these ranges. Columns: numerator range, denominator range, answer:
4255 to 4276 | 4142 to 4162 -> 1.13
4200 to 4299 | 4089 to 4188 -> 1.07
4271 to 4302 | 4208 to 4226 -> 0.89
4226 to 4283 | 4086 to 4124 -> 1.05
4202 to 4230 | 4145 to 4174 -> 1.11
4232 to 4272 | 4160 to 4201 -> 1.14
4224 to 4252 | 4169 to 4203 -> 1.12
